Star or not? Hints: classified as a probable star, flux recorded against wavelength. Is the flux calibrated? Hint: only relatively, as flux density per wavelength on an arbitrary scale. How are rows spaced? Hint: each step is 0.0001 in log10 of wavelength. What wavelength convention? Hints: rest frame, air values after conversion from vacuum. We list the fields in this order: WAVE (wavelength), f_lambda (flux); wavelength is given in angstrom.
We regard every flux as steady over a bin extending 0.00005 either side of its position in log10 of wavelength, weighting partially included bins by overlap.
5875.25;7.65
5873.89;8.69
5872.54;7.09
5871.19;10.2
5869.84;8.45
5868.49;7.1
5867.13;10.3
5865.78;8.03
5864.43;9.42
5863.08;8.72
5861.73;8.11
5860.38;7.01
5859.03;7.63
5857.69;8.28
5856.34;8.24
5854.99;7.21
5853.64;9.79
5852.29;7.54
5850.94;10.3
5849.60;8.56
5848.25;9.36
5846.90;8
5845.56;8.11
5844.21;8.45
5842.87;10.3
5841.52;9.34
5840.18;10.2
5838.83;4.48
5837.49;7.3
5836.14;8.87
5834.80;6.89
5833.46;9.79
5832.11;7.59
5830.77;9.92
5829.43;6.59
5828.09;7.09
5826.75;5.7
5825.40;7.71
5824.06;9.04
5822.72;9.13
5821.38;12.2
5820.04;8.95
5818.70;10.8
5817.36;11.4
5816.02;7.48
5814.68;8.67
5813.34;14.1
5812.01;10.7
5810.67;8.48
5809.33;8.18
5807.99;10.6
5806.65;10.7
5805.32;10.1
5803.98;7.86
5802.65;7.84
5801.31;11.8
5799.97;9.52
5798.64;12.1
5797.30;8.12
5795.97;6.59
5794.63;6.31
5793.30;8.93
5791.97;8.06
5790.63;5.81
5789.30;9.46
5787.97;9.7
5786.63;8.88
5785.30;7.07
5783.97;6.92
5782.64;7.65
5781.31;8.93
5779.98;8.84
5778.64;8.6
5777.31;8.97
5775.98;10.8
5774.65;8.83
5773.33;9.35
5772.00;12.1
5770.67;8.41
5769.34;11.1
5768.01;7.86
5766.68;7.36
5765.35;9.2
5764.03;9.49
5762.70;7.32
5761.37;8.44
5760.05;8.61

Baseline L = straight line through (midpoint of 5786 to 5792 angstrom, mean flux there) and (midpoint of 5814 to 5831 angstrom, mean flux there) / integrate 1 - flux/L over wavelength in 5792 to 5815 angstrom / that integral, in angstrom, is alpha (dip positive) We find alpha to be -2.3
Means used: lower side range 8.4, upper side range 8.79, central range 9.42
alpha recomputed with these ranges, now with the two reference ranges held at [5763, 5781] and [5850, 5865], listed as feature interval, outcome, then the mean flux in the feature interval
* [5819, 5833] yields 0.37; 8.47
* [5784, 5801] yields 1.21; 8.4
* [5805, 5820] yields -2.07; 10.1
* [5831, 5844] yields 0.33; 8.37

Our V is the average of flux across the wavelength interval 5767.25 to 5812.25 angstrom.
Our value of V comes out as 8.95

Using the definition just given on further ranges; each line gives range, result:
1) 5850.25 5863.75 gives 8.29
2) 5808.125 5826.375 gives 9.71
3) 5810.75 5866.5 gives 8.71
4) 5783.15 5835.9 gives 8.89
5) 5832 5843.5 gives 8.33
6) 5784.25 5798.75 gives 8.09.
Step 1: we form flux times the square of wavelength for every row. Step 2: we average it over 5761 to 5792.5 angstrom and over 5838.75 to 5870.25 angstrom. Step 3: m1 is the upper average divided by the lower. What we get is 1.00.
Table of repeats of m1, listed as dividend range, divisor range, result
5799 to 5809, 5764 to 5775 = 1.06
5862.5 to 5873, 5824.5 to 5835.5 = 1.14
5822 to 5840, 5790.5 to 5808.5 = 0.88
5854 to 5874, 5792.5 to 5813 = 0.92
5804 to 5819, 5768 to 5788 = 1.12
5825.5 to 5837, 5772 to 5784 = 0.88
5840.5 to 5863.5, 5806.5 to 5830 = 0.93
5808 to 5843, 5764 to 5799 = 1.04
